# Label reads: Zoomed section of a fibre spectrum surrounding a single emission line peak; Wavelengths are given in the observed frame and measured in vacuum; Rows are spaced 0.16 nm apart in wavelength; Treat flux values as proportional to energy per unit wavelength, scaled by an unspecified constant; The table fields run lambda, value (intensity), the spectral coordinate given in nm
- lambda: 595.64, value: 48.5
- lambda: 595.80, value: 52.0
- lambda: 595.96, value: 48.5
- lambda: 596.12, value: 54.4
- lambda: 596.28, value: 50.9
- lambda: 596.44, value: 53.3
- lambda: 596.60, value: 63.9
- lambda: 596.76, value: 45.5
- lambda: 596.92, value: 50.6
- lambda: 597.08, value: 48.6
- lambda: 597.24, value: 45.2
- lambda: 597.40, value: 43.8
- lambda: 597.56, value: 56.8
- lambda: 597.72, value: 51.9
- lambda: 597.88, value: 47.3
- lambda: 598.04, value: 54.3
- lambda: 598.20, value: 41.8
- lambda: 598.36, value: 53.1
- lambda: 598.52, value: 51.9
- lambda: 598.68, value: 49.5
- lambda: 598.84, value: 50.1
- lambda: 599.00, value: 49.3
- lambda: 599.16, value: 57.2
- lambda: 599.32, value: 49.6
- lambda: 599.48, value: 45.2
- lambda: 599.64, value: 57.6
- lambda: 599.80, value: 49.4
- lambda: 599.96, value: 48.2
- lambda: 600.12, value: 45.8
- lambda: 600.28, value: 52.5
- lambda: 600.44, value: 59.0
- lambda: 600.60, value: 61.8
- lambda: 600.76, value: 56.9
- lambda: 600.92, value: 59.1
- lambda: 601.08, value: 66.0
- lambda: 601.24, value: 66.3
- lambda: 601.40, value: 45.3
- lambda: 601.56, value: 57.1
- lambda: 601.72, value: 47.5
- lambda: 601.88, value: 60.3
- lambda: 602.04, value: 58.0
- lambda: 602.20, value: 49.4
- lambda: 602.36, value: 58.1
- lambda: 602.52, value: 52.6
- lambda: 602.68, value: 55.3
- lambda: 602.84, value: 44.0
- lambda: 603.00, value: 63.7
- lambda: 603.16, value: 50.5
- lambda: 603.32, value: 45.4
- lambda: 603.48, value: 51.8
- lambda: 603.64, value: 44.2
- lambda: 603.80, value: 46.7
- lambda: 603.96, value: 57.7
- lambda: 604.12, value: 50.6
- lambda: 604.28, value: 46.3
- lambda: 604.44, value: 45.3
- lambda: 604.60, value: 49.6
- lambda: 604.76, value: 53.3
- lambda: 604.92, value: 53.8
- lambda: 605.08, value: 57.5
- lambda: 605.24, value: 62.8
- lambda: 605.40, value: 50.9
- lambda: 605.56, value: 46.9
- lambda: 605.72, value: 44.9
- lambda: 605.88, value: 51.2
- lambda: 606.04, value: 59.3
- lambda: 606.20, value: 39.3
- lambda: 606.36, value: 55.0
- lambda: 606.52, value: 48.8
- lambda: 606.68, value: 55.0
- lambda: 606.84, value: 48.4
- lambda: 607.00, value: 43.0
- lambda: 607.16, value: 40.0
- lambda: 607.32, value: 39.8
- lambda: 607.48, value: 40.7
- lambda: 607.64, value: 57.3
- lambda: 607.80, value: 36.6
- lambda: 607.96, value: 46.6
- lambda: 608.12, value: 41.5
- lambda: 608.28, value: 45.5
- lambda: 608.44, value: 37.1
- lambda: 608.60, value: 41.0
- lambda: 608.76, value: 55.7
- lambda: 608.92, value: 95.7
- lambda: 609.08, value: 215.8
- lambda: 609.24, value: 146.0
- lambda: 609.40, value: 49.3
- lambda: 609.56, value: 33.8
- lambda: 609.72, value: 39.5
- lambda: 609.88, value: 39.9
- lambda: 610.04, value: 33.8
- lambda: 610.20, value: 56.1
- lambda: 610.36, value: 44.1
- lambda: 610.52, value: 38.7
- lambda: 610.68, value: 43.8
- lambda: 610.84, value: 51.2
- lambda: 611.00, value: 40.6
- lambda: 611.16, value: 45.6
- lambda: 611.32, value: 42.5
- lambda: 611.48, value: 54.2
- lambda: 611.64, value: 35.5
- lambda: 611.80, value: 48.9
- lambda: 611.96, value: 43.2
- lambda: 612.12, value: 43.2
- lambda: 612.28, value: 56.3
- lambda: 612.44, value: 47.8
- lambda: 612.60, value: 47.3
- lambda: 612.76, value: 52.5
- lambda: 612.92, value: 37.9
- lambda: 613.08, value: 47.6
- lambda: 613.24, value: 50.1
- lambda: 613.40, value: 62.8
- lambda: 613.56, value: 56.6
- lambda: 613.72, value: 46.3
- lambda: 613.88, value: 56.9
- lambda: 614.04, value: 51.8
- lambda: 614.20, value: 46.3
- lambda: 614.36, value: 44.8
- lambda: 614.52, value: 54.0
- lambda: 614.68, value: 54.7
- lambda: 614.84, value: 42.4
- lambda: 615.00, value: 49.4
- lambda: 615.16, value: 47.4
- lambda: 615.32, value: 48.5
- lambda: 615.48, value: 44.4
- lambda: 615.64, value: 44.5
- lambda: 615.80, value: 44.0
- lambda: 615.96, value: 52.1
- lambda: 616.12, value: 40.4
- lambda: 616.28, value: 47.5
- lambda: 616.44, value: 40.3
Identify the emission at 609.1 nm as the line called H-beta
